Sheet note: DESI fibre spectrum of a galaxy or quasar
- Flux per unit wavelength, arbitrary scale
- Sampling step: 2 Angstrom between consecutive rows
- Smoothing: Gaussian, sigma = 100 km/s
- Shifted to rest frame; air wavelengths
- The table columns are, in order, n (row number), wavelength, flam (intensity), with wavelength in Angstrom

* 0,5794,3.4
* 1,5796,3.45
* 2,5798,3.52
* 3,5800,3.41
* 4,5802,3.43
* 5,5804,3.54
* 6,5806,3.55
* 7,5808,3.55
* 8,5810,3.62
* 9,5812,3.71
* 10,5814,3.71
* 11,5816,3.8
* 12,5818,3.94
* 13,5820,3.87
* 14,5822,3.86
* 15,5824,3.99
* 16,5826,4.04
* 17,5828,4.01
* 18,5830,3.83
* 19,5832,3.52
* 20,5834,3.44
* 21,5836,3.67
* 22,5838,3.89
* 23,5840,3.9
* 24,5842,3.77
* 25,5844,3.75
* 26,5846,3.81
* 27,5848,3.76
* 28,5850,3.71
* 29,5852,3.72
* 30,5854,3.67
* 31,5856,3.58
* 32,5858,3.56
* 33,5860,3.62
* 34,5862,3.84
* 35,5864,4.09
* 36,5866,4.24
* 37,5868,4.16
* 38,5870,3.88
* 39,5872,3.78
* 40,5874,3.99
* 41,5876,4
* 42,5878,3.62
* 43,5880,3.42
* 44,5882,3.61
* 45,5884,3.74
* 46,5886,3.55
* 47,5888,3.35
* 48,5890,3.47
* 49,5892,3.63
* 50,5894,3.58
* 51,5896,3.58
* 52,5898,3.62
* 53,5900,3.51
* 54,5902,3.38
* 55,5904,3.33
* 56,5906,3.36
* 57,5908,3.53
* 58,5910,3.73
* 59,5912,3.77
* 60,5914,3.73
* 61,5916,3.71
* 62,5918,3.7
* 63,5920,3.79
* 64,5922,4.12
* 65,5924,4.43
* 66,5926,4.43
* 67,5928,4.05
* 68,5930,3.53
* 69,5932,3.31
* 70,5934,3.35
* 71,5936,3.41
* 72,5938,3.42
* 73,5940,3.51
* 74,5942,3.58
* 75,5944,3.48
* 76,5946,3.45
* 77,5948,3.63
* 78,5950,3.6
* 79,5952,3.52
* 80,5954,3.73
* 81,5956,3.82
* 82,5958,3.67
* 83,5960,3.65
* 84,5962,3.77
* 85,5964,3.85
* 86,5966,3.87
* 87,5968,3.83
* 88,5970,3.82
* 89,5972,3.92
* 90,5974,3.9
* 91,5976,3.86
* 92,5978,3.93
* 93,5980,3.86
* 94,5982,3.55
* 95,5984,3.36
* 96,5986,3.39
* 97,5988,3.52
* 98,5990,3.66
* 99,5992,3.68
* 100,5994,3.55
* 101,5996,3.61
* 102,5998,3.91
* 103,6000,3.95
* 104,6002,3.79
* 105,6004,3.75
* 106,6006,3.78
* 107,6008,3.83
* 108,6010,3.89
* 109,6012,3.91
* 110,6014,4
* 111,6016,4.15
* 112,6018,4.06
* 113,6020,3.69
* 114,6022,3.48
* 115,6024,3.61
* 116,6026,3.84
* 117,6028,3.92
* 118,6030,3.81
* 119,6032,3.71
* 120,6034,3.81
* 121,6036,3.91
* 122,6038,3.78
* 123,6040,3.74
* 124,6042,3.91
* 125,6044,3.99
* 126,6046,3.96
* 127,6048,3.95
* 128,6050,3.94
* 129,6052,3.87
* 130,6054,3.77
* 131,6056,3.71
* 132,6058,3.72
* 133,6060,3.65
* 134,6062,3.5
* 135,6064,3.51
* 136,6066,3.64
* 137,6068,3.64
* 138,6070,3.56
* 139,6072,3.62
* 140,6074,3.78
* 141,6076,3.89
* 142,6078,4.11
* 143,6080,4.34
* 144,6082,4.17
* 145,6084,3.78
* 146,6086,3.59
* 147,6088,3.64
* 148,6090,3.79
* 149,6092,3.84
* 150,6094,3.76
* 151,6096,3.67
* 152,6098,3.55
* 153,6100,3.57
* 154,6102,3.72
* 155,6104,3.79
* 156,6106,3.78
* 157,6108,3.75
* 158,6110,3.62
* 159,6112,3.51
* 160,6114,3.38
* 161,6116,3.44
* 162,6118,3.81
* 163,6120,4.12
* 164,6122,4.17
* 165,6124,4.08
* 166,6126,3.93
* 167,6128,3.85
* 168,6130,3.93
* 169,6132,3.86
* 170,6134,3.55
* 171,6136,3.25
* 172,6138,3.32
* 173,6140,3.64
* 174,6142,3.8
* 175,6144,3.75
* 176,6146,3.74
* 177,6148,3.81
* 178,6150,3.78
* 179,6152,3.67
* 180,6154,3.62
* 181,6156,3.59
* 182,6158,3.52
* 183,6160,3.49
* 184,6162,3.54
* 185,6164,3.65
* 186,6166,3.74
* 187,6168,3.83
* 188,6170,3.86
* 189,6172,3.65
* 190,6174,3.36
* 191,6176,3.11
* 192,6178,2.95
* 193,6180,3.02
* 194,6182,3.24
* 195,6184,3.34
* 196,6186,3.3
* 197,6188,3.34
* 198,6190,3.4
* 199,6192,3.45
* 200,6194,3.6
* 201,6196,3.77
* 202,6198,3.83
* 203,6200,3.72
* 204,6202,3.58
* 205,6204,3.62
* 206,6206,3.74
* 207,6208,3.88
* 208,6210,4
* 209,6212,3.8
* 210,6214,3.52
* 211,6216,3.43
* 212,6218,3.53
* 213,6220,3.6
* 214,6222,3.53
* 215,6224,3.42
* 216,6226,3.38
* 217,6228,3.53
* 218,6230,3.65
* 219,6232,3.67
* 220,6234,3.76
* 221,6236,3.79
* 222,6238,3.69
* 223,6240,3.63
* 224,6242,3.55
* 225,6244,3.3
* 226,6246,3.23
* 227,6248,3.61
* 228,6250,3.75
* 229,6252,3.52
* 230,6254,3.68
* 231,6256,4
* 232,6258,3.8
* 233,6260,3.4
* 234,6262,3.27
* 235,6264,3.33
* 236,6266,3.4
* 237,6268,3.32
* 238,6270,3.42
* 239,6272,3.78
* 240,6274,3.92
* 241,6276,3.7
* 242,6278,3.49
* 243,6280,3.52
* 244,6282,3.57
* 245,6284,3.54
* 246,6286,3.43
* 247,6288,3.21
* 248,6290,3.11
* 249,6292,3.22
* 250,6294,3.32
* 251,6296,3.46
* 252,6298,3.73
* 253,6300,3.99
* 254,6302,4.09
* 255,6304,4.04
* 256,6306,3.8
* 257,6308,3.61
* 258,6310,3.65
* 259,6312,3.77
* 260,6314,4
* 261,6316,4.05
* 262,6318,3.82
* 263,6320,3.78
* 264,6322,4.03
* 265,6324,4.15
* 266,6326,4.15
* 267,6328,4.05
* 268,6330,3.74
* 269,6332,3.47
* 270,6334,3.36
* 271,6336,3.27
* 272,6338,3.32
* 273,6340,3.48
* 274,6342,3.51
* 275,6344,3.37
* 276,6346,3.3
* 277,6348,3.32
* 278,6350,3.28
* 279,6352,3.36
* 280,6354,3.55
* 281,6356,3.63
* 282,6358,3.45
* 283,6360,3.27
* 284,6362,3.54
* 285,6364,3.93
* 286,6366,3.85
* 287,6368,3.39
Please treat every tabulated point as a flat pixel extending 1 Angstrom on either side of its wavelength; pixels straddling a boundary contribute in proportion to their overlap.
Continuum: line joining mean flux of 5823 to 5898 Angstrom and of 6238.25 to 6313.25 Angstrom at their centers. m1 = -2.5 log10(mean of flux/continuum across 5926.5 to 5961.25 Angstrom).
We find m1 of 0.04 mag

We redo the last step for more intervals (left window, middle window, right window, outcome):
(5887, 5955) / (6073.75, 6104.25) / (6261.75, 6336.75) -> -0.05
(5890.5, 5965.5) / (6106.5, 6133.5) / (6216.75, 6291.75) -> -0.06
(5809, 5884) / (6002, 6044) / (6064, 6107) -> -0.02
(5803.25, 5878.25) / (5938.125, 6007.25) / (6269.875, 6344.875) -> 0.02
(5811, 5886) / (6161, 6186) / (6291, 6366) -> 0.08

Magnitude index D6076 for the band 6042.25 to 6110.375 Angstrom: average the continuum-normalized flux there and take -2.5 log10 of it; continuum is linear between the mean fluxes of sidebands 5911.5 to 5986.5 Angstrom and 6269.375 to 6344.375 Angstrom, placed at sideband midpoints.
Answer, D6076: -0.02 mag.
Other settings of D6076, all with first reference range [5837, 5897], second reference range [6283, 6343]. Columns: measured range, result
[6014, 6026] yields -0.029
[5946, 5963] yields 0.020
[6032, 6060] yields -0.036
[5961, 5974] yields -0.035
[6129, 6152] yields 0.007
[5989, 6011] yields -0.012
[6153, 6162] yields 0.043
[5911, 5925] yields -0.045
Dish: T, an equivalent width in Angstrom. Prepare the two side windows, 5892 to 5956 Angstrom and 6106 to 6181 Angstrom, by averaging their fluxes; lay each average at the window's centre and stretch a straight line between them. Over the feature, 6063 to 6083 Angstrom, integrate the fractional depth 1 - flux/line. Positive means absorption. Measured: -1.0 Angstrom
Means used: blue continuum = 3.64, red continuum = 3.64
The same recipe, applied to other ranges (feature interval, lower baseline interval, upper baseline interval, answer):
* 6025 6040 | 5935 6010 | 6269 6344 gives -0.6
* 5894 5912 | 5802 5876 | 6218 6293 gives 1.1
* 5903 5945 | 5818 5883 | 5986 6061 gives 1.3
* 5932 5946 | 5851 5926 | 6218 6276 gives 1.0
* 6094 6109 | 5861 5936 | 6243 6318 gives -0.2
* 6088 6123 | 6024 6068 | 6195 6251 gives 0.1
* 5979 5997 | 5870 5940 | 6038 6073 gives 0.6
